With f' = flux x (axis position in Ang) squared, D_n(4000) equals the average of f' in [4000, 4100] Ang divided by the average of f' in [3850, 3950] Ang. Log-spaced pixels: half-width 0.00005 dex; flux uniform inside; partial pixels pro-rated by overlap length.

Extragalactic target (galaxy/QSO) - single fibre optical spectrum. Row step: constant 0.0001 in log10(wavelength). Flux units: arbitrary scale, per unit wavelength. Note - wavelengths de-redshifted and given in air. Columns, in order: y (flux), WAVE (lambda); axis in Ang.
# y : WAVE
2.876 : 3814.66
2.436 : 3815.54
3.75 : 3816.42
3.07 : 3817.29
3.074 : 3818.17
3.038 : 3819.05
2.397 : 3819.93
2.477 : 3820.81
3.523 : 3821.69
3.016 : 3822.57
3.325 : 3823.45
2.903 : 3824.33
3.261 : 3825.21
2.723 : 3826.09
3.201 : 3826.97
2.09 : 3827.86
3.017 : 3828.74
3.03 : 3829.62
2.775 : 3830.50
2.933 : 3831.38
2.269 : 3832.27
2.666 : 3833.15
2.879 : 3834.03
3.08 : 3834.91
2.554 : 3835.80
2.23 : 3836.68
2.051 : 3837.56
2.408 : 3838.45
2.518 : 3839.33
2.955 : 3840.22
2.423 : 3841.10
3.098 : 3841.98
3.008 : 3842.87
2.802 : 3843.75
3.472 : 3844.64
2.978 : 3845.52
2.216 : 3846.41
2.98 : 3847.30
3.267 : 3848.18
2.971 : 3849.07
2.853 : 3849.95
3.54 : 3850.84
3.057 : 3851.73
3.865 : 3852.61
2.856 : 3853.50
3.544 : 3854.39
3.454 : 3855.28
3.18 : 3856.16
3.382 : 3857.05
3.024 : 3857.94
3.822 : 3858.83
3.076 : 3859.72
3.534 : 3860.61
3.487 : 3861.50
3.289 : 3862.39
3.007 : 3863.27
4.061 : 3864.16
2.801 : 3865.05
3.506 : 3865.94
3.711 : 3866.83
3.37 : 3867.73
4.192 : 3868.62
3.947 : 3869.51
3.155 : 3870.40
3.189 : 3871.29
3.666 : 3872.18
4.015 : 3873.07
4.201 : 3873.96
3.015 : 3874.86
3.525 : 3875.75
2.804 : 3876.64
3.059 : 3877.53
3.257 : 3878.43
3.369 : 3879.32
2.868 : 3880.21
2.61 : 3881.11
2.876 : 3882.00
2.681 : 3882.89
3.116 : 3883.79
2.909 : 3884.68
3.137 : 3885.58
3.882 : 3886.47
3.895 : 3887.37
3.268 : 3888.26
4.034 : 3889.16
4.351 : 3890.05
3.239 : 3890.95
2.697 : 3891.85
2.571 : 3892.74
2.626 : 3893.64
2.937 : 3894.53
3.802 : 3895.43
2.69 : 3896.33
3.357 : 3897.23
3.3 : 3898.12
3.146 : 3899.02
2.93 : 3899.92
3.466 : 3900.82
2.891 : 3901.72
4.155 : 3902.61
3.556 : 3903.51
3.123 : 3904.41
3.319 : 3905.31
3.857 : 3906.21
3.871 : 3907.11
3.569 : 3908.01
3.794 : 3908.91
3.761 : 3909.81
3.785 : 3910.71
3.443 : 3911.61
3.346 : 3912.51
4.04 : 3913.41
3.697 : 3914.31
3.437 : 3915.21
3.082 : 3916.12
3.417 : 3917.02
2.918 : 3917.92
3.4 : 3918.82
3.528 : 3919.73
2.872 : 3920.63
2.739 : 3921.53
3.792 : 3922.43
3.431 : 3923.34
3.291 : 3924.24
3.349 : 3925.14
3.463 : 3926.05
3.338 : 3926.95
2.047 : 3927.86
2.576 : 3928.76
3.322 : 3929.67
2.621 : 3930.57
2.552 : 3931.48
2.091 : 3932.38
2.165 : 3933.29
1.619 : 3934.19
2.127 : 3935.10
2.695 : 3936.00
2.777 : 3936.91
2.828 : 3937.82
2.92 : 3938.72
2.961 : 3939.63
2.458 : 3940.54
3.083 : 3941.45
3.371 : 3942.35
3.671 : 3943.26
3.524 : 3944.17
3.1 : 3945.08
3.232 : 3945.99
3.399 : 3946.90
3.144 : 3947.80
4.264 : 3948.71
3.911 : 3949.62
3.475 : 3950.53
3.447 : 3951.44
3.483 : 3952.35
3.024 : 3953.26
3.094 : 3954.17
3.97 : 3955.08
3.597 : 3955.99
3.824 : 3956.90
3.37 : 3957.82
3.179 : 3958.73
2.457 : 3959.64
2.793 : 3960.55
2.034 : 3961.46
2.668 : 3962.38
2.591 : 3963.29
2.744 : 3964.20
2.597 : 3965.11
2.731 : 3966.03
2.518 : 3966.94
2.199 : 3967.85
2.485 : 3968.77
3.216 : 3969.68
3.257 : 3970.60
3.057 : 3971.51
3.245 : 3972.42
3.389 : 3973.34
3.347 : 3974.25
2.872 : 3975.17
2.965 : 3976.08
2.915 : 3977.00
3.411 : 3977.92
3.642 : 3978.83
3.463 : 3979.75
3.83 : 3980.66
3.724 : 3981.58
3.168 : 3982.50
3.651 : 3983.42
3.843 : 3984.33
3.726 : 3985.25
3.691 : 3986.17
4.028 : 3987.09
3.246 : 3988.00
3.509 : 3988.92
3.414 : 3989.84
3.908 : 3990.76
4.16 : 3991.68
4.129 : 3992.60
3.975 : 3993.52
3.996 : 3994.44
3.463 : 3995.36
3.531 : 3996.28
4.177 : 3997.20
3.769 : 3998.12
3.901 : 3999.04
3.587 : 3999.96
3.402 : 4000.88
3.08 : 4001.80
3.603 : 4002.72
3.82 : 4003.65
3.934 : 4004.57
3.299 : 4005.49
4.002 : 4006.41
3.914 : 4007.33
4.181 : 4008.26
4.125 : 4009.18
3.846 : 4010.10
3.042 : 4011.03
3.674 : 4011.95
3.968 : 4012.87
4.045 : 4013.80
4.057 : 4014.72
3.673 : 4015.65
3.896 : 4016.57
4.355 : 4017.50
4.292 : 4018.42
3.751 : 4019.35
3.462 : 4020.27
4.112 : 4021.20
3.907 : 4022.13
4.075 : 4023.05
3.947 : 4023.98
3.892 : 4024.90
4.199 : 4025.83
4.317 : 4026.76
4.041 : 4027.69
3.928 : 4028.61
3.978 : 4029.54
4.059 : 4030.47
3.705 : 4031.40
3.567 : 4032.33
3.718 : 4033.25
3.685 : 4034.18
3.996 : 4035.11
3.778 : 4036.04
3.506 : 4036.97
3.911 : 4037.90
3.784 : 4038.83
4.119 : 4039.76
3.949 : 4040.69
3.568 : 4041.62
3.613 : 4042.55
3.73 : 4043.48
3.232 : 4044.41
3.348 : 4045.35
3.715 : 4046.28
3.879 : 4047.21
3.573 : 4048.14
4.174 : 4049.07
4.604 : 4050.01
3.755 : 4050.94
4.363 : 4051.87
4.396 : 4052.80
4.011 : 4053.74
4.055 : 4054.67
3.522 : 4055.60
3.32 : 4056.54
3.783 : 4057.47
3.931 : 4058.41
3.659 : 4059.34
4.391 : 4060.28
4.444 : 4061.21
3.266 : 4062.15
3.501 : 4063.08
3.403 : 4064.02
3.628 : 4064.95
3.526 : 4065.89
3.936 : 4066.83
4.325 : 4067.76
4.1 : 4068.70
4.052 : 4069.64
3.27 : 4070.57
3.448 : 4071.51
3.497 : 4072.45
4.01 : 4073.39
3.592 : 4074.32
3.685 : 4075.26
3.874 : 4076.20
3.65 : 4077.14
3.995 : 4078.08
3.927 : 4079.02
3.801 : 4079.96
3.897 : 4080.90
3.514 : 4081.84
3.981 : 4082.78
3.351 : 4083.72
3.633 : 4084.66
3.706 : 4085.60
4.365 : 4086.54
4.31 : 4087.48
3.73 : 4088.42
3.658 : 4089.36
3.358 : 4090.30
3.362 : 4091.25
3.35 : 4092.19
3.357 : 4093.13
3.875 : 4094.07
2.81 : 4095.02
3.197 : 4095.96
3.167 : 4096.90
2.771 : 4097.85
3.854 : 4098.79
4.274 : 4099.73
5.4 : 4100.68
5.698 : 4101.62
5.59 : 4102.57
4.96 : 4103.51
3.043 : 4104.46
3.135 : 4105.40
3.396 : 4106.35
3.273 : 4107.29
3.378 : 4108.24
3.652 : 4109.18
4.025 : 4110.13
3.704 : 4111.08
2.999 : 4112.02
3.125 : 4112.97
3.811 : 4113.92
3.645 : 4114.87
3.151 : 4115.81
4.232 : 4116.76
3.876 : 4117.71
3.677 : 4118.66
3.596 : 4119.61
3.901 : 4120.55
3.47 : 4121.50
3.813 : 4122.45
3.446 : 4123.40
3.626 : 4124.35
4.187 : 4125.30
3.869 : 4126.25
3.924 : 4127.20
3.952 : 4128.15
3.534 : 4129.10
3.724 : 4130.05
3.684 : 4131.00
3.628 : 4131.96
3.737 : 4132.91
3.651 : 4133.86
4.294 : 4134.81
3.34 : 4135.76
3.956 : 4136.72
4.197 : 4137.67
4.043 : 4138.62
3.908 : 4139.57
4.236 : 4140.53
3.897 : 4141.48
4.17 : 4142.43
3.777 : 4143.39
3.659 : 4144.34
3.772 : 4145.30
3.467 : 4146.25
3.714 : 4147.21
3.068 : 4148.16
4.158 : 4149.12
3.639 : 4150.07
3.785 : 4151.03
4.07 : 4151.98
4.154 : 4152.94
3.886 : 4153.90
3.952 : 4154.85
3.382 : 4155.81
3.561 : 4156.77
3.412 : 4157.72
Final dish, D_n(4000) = 1.3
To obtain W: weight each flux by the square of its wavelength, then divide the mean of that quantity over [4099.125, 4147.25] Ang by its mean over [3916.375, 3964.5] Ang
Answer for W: 1.4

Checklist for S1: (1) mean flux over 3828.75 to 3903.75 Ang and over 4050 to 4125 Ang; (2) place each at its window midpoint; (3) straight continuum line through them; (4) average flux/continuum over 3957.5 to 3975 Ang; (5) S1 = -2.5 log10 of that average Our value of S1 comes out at 0.21 mag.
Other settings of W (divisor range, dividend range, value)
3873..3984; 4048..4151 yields 1.30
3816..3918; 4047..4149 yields 1.33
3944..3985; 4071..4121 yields 1.25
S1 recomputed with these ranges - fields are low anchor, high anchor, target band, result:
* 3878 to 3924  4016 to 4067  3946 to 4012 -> 0.06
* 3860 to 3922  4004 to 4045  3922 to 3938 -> 0.25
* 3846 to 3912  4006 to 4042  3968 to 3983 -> 0.15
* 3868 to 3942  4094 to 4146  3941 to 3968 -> 0.06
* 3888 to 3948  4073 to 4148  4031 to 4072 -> -0.06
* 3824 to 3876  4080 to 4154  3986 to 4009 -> -0.08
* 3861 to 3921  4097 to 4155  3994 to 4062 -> -0.06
